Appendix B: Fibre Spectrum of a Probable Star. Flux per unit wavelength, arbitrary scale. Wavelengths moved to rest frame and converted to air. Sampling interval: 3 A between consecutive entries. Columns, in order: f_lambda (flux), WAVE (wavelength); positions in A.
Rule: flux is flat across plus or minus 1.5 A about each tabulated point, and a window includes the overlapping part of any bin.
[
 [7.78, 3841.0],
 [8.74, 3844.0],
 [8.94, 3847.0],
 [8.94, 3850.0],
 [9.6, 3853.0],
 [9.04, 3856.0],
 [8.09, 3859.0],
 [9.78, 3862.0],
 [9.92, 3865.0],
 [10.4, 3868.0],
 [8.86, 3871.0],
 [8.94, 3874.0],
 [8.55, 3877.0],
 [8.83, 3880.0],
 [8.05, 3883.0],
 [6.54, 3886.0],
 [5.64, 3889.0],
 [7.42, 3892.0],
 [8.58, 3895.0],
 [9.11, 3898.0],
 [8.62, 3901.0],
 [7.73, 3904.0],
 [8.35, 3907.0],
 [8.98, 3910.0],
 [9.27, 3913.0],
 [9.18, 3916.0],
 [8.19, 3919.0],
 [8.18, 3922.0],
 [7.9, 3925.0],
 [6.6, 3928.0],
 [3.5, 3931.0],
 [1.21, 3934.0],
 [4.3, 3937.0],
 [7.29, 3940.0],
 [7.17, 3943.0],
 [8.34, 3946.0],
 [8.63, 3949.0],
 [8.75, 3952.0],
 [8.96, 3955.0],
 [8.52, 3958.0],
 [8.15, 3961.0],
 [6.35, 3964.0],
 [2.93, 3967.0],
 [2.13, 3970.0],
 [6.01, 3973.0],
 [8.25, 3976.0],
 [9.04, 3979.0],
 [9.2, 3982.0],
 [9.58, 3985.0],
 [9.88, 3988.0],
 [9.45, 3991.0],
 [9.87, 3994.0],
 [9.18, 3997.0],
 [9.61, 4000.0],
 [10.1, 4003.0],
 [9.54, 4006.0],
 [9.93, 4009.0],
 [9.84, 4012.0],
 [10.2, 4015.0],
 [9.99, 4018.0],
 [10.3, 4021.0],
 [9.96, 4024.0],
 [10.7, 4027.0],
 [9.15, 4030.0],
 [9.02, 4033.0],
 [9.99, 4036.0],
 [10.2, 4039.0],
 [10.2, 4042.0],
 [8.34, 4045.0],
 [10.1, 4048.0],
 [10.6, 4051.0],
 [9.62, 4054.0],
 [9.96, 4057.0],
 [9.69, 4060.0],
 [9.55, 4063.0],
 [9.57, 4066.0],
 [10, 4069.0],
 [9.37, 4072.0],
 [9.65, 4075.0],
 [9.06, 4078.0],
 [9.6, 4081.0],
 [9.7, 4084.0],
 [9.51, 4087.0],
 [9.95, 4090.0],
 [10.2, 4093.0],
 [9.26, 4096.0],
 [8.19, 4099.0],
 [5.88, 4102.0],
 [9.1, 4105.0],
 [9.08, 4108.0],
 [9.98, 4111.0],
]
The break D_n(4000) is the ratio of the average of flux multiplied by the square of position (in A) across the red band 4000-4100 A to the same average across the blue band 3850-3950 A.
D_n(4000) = 1.3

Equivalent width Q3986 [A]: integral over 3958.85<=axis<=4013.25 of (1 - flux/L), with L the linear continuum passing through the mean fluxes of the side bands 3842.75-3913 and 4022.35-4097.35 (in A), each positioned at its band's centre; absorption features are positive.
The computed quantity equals 5.92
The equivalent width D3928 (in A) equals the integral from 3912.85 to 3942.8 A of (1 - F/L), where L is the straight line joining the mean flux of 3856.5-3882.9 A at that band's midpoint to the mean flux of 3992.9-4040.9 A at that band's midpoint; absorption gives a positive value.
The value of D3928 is 9.33 A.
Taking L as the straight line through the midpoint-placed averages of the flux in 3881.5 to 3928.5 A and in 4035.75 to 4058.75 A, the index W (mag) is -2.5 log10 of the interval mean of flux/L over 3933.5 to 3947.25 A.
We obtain 0.39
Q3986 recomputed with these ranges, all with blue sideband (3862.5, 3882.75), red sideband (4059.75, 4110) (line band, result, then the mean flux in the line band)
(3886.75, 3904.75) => 2.8 A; 7.8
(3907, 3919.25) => 0.4 A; 8.91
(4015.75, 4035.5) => -1.4 A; 9.87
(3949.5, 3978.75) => 7.6 A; 6.84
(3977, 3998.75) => -0.5 A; 9.43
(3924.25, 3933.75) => 4.1 A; 5.22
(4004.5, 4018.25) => -1.0 A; 9.89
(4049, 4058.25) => -0.8 A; 10.1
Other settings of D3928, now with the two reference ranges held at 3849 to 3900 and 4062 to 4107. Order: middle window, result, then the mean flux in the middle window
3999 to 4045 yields -4.18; 9.87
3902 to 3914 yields 0.20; 8.56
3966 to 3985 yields 4.91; 6.61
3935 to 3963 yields 3.75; 7.65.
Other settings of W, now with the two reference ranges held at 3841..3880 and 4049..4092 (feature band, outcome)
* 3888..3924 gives 0.11 mag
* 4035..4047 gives -0.01 mag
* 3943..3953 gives 0.12 mag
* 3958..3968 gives 0.42 mag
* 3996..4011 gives -0.02 mag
